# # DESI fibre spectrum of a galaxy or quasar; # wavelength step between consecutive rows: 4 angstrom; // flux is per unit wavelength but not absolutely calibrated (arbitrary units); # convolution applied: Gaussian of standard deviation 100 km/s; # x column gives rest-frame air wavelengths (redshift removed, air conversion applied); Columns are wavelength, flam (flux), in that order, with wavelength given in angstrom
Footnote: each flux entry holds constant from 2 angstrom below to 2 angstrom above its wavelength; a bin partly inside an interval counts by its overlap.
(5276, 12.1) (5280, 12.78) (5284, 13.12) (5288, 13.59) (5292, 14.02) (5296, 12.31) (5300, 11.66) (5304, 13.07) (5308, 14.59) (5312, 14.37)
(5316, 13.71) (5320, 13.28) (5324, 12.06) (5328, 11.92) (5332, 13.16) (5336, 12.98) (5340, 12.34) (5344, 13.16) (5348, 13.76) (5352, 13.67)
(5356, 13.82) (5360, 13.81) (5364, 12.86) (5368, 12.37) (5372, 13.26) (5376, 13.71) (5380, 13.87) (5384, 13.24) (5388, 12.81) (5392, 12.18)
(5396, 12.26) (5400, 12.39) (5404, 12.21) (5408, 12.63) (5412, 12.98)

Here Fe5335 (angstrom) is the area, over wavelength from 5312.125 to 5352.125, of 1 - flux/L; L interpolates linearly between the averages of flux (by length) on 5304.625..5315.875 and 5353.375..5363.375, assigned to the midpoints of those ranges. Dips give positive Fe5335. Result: 2.6 angstrom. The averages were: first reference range 14.2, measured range 13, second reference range 13.7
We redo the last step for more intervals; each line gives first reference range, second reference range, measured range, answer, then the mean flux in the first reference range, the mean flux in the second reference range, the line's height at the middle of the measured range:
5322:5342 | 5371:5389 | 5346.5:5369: -0.8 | 12.5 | 13.4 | 13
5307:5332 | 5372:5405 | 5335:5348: 0.2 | 13.3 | 12.9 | 13.1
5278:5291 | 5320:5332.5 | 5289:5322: -1.4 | 13.2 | 12.4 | 12.8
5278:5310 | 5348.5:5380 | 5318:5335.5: 0.8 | 13.1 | 13.4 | 13.3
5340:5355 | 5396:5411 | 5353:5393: -0.9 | 13.4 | 12.4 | 13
